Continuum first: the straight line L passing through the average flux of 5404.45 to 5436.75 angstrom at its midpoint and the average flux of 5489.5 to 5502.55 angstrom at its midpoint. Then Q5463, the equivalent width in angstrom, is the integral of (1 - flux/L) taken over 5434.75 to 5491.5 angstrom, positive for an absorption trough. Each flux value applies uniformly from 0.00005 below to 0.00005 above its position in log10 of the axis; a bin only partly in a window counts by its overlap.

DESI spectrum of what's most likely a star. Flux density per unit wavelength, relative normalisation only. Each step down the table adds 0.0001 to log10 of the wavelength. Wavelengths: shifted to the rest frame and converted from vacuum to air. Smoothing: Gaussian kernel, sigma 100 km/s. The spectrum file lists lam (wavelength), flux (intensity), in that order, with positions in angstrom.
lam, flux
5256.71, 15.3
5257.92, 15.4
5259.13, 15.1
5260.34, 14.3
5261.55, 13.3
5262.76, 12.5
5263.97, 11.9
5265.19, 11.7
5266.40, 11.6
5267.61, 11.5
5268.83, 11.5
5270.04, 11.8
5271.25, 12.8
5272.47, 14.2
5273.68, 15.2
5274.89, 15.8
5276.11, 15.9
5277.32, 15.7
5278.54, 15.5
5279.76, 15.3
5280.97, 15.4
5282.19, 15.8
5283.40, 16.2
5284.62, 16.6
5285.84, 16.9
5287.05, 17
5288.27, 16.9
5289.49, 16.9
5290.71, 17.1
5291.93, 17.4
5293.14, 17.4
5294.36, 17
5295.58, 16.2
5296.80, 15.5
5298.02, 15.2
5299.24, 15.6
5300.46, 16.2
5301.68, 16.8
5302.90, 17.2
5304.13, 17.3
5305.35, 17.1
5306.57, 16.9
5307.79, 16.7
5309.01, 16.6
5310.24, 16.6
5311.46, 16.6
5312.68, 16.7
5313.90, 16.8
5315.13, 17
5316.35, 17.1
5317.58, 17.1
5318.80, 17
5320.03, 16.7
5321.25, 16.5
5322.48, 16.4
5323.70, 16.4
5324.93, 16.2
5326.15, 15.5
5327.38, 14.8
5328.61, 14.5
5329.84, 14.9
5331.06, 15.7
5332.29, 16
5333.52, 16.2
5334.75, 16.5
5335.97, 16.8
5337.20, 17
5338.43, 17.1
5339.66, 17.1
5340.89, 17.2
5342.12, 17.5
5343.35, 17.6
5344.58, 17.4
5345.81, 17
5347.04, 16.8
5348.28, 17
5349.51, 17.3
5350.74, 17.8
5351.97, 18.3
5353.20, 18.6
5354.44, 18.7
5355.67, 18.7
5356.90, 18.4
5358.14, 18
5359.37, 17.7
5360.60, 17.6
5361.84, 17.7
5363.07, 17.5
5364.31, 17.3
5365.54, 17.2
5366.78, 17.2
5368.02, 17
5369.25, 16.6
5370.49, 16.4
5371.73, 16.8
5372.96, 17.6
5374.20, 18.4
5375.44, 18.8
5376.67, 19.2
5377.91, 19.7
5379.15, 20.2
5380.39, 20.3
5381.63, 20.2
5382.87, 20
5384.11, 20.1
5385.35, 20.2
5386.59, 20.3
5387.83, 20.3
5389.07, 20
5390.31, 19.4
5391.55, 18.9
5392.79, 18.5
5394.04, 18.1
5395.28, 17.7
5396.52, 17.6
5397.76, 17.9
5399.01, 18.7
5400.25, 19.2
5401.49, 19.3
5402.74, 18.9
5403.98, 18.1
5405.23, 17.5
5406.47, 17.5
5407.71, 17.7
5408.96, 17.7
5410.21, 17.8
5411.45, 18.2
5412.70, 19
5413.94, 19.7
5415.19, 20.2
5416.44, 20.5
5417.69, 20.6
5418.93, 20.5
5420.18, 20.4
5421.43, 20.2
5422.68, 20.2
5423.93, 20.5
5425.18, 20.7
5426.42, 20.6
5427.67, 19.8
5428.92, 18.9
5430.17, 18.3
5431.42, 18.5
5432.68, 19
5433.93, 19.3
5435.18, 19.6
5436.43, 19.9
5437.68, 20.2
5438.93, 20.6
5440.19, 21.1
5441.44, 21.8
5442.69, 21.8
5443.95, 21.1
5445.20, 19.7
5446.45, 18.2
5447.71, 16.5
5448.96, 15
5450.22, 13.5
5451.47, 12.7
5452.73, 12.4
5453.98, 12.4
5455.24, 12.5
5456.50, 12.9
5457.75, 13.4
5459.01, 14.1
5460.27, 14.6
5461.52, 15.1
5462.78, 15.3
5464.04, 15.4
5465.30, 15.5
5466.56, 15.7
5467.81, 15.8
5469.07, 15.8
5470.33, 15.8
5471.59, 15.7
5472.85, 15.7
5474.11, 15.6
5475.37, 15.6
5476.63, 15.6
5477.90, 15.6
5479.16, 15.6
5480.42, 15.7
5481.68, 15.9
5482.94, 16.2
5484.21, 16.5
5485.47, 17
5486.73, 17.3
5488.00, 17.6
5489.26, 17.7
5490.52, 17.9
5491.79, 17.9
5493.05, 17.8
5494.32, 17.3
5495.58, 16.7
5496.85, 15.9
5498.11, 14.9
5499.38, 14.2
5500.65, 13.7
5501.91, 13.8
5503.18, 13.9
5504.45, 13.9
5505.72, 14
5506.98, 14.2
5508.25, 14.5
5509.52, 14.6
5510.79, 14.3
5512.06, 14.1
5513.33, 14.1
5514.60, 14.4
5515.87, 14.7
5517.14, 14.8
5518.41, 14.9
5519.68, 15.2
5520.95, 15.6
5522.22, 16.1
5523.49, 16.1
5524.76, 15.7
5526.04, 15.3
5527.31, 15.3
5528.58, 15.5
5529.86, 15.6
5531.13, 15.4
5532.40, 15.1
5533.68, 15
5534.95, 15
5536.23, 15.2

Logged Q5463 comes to 3.43 angstrom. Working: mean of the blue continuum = 19.3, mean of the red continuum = 16.1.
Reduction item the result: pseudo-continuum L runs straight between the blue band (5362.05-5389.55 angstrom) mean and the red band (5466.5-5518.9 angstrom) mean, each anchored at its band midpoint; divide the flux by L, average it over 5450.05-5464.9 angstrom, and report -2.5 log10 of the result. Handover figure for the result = 0.20 mag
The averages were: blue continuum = 18.7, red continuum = 15.5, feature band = 13.7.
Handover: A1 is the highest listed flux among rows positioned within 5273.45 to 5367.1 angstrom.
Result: 18.7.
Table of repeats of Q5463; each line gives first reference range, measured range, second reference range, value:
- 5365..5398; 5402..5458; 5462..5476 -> -4.5 angstrom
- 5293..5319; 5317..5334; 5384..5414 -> 1.1 angstrom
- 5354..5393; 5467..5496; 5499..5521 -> -2.3 angstrom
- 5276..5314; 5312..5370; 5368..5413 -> 1.8 angstrom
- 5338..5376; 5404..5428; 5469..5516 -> -3.9 angstrom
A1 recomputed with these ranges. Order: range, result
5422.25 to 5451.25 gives 21.8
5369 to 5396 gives 20.3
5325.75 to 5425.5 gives 20.7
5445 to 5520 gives 19.7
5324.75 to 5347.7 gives 17.6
